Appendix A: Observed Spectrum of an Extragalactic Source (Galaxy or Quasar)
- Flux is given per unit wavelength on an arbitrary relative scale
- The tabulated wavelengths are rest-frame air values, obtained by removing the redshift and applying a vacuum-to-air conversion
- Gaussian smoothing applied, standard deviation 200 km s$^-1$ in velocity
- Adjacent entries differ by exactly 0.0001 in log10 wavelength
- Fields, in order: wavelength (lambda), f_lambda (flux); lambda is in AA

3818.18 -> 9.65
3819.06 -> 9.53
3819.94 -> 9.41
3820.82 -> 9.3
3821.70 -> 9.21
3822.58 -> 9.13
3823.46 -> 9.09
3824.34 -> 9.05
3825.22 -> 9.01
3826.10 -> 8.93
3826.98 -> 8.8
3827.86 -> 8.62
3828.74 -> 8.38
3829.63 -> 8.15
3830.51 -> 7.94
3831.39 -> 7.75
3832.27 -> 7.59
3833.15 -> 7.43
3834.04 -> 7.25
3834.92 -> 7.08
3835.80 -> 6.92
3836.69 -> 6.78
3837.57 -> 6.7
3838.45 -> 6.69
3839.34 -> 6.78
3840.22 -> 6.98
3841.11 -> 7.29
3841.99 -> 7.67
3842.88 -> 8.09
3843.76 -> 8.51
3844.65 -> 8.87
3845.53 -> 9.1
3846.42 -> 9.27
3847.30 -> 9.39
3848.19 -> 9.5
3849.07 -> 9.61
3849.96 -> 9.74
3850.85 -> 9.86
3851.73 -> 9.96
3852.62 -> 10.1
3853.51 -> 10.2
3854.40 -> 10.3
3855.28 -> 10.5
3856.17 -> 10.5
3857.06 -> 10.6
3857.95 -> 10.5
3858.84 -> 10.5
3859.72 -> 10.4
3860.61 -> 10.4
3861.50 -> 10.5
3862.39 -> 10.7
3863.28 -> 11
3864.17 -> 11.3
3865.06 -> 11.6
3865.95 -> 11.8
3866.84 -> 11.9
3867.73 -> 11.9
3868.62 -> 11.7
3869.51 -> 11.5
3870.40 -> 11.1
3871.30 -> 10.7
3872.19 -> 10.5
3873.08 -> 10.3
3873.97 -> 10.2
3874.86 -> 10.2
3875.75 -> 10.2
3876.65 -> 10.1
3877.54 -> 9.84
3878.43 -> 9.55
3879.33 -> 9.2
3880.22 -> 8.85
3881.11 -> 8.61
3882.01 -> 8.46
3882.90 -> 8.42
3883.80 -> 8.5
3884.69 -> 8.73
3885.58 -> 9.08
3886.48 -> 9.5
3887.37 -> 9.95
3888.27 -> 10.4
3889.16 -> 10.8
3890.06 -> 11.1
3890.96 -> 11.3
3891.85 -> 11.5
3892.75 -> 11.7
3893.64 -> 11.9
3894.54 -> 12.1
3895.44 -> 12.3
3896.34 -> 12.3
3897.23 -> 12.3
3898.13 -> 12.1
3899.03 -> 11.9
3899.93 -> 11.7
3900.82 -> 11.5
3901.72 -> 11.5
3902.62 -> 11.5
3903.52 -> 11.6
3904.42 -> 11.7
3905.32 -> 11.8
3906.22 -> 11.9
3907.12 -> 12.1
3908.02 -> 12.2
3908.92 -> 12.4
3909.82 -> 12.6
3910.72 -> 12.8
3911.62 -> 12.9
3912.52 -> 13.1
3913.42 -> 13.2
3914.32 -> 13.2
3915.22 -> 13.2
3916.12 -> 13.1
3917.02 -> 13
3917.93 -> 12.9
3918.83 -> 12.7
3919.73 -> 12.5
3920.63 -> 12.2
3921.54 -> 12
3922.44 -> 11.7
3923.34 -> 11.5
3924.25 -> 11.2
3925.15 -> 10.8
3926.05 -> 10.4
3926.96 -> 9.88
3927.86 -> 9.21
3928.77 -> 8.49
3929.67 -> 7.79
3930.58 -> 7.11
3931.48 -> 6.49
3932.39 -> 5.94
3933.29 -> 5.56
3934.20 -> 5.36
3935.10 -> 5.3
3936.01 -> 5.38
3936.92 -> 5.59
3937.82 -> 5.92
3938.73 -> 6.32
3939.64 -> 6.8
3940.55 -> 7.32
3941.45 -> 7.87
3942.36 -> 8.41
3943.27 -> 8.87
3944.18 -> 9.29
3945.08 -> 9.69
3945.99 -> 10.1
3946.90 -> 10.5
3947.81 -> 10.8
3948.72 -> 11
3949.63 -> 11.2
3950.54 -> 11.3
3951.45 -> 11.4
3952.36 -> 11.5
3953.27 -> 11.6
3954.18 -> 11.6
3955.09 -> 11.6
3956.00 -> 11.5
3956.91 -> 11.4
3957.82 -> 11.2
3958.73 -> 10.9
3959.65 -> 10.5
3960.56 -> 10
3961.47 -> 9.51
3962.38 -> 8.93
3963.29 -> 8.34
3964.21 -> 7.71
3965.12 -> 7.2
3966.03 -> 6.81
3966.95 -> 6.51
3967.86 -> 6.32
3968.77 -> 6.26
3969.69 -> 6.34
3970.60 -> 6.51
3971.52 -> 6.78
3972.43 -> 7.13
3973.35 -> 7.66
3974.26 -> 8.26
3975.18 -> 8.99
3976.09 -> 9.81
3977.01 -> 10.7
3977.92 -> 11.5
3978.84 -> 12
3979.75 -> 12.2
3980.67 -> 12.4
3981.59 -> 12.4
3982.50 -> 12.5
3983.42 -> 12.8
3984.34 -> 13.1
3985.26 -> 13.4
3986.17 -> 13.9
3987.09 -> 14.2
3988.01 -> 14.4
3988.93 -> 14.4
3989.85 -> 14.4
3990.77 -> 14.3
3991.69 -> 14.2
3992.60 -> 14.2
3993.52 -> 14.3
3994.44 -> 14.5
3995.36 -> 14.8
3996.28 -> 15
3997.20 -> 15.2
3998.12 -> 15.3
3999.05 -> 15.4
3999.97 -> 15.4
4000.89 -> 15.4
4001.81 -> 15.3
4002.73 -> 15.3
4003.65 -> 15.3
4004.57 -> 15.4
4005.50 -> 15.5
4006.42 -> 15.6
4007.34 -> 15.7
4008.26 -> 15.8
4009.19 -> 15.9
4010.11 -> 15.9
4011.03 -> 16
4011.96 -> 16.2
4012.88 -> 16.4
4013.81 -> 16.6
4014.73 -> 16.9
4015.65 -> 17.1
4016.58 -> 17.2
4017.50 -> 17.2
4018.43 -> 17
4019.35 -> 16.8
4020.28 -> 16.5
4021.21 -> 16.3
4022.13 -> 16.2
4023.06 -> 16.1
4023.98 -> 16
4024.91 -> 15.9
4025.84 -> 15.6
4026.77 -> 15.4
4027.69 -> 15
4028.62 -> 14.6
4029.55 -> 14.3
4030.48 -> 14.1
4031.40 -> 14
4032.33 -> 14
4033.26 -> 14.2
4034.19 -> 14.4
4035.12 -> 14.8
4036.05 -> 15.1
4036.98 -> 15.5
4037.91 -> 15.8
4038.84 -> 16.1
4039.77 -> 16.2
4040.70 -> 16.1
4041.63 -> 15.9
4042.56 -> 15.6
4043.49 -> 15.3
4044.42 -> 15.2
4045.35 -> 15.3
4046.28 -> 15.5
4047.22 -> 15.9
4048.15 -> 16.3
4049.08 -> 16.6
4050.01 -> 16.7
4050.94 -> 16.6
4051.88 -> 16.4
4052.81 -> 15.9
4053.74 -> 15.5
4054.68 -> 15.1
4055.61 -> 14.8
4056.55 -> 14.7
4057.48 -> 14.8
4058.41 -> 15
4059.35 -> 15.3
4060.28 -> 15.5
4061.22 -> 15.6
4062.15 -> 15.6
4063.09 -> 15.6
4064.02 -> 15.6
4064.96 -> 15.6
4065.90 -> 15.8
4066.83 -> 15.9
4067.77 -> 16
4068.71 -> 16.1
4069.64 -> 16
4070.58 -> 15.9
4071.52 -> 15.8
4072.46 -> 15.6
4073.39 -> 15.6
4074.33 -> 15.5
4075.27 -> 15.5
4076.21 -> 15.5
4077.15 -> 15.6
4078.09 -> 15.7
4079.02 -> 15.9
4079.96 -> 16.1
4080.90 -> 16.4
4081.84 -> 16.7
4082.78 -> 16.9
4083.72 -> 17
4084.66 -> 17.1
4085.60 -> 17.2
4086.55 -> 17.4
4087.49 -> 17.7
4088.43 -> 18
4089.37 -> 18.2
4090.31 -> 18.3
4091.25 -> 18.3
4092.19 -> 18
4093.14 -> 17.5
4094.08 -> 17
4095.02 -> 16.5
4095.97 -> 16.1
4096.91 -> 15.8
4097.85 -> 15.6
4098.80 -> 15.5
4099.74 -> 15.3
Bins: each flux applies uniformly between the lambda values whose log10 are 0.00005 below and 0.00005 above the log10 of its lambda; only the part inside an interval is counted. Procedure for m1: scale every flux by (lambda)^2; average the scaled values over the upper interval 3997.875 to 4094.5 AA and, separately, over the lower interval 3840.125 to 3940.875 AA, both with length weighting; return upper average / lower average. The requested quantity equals 1.68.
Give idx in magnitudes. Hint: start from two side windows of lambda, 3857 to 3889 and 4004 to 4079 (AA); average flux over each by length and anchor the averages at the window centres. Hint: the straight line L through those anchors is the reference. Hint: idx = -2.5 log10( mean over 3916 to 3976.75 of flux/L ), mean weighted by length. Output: 0.34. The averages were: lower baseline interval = 10.2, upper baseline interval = 15.7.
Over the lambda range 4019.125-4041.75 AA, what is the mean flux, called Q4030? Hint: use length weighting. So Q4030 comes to 15.4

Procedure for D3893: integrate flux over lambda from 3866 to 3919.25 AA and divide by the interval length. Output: 11.2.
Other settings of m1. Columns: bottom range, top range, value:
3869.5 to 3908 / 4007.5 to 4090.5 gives 1.61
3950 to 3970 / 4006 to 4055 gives 1.72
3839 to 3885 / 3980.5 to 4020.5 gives 1.65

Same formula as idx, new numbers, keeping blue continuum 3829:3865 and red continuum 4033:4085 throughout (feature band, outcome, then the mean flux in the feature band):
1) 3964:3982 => 0.441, 8.68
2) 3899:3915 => -0.124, 12.2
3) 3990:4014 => -0.103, 15.3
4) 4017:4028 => -0.115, 16.2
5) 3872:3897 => -0.003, 10.2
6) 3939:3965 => 0.231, 9.97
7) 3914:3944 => 0.245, 9.19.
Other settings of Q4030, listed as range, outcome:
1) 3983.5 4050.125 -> 15.4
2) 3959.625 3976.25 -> 7.77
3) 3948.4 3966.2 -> 10.3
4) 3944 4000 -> 11.2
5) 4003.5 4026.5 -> 16.2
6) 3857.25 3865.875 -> 10.8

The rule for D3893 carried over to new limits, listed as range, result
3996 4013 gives 15.6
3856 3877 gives 10.8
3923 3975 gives 8.68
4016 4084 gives 15.7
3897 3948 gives 10.2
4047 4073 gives 15.7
